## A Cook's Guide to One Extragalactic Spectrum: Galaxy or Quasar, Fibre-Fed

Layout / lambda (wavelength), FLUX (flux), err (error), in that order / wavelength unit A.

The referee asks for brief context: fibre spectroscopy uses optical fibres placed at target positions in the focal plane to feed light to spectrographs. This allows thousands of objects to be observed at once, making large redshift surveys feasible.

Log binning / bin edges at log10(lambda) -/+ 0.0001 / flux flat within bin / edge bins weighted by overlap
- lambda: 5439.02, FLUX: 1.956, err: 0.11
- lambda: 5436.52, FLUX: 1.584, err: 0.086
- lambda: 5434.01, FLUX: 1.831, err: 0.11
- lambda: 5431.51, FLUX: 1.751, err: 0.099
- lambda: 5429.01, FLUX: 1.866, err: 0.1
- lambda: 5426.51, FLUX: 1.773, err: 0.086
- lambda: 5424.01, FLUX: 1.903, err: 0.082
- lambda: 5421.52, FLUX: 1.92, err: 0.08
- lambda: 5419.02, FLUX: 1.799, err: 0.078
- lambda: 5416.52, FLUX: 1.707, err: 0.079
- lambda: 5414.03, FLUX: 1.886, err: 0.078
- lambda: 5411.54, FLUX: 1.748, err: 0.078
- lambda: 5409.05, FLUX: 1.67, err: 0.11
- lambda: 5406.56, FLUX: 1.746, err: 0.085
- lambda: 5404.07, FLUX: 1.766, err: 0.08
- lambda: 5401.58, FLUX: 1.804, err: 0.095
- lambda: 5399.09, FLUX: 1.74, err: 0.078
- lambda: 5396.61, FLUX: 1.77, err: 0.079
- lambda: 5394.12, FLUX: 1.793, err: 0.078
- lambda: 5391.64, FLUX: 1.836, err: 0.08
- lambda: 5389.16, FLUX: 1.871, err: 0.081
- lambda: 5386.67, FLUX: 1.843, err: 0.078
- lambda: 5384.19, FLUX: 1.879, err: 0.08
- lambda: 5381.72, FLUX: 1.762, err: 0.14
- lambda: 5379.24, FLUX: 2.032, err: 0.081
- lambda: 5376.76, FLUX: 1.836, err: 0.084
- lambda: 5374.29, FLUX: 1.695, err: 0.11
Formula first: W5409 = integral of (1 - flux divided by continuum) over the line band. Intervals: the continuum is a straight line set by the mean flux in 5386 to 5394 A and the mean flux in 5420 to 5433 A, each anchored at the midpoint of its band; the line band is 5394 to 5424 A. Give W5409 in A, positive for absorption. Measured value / 0.9 A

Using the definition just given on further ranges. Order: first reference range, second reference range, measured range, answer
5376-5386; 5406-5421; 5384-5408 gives 0.35 A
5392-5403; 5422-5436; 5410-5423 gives -0.05 A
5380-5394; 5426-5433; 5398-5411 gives 0.57 A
